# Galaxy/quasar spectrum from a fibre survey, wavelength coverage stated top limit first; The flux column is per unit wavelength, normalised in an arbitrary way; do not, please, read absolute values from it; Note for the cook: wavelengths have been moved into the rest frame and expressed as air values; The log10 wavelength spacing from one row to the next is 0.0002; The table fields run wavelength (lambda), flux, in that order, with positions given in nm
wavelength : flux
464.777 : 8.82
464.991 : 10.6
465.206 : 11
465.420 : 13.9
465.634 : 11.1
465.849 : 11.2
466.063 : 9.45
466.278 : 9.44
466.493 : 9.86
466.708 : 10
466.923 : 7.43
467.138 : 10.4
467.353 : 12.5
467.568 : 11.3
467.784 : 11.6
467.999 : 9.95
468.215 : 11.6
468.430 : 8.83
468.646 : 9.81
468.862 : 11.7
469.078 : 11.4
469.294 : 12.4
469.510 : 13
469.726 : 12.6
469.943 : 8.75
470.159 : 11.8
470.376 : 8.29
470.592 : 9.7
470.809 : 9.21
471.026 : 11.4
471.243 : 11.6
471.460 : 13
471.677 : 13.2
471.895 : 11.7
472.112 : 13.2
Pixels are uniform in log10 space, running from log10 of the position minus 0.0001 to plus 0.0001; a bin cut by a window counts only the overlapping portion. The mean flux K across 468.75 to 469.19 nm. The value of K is 11.5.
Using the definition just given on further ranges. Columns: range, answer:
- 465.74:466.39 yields 10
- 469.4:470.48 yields 10.9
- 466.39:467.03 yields 9.09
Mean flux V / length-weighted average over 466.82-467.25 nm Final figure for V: 8.97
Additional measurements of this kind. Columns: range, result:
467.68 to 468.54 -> 10.5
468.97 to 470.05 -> 11.6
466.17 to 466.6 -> 9.64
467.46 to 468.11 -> 10.9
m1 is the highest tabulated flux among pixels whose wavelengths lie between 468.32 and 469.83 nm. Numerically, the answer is 13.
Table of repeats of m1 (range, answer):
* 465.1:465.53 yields 13.9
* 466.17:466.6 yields 9.86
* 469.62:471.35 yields 12.6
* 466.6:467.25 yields 10.4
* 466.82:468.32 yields 12.5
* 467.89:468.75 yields 11.6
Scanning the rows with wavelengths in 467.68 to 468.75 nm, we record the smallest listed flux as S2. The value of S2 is 8.83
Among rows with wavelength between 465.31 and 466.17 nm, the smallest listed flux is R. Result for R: 9.45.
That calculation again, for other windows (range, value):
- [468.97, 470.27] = 8.75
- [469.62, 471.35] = 8.29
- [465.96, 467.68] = 7.43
